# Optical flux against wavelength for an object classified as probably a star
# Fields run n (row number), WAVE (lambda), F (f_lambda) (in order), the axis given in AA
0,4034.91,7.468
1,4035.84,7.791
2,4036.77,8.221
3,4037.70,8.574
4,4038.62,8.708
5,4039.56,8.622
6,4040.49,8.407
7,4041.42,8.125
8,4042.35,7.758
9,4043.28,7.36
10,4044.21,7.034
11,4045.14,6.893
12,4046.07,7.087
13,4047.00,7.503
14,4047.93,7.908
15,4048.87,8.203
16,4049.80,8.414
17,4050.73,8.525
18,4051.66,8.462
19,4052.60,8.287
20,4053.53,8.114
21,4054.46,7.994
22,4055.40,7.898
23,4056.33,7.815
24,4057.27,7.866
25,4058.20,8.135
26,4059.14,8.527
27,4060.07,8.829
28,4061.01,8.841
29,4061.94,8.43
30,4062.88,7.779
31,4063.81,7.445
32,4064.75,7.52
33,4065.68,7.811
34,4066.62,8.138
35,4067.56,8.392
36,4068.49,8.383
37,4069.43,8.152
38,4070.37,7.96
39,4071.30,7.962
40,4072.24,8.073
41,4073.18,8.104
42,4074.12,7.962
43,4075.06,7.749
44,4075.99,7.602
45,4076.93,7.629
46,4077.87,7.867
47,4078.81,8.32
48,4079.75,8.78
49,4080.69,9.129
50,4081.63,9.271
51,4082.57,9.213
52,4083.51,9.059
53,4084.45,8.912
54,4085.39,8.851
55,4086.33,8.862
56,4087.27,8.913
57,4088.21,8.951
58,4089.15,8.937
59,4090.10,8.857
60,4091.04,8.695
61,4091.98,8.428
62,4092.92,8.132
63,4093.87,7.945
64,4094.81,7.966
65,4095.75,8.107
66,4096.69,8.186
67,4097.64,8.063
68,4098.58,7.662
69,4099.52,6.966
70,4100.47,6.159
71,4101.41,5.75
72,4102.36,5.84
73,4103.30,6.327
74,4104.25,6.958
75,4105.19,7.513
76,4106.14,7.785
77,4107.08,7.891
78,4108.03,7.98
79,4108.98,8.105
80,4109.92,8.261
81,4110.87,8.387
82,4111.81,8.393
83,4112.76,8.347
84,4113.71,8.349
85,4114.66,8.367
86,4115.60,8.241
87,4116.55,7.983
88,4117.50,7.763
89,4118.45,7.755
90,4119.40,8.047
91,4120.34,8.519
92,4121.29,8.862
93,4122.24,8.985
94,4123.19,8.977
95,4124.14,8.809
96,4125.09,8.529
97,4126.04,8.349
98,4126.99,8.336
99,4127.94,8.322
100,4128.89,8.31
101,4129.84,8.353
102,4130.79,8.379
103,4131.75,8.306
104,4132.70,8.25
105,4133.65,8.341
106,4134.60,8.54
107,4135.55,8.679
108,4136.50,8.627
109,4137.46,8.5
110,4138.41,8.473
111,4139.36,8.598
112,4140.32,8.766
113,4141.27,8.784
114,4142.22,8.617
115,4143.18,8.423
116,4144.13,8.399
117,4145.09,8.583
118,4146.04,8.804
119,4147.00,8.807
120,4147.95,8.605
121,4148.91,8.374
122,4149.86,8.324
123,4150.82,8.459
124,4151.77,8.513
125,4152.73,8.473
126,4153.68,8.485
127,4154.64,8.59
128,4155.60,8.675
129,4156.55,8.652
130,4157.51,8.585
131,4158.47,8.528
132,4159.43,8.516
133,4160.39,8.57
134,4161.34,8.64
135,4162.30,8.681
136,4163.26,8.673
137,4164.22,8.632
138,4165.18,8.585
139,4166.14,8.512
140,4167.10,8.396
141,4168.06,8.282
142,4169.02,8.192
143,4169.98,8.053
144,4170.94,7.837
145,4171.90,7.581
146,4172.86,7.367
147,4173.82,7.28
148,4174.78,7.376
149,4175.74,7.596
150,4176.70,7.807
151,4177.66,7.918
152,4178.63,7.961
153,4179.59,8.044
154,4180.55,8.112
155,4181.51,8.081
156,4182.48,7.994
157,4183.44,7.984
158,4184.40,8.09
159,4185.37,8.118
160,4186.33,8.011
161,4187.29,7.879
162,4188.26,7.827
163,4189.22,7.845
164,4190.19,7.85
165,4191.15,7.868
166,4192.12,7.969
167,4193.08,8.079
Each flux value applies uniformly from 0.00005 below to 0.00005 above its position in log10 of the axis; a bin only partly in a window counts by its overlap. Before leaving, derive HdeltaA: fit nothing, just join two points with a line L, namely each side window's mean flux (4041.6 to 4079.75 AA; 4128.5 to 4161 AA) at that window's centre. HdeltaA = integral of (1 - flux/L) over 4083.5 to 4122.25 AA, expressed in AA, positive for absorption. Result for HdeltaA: 1.1 AA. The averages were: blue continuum 7.98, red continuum 8.53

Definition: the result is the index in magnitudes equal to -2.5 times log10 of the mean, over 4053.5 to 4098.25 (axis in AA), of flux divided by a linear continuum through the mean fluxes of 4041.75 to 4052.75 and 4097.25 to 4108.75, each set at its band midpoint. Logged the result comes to -0.12 mag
